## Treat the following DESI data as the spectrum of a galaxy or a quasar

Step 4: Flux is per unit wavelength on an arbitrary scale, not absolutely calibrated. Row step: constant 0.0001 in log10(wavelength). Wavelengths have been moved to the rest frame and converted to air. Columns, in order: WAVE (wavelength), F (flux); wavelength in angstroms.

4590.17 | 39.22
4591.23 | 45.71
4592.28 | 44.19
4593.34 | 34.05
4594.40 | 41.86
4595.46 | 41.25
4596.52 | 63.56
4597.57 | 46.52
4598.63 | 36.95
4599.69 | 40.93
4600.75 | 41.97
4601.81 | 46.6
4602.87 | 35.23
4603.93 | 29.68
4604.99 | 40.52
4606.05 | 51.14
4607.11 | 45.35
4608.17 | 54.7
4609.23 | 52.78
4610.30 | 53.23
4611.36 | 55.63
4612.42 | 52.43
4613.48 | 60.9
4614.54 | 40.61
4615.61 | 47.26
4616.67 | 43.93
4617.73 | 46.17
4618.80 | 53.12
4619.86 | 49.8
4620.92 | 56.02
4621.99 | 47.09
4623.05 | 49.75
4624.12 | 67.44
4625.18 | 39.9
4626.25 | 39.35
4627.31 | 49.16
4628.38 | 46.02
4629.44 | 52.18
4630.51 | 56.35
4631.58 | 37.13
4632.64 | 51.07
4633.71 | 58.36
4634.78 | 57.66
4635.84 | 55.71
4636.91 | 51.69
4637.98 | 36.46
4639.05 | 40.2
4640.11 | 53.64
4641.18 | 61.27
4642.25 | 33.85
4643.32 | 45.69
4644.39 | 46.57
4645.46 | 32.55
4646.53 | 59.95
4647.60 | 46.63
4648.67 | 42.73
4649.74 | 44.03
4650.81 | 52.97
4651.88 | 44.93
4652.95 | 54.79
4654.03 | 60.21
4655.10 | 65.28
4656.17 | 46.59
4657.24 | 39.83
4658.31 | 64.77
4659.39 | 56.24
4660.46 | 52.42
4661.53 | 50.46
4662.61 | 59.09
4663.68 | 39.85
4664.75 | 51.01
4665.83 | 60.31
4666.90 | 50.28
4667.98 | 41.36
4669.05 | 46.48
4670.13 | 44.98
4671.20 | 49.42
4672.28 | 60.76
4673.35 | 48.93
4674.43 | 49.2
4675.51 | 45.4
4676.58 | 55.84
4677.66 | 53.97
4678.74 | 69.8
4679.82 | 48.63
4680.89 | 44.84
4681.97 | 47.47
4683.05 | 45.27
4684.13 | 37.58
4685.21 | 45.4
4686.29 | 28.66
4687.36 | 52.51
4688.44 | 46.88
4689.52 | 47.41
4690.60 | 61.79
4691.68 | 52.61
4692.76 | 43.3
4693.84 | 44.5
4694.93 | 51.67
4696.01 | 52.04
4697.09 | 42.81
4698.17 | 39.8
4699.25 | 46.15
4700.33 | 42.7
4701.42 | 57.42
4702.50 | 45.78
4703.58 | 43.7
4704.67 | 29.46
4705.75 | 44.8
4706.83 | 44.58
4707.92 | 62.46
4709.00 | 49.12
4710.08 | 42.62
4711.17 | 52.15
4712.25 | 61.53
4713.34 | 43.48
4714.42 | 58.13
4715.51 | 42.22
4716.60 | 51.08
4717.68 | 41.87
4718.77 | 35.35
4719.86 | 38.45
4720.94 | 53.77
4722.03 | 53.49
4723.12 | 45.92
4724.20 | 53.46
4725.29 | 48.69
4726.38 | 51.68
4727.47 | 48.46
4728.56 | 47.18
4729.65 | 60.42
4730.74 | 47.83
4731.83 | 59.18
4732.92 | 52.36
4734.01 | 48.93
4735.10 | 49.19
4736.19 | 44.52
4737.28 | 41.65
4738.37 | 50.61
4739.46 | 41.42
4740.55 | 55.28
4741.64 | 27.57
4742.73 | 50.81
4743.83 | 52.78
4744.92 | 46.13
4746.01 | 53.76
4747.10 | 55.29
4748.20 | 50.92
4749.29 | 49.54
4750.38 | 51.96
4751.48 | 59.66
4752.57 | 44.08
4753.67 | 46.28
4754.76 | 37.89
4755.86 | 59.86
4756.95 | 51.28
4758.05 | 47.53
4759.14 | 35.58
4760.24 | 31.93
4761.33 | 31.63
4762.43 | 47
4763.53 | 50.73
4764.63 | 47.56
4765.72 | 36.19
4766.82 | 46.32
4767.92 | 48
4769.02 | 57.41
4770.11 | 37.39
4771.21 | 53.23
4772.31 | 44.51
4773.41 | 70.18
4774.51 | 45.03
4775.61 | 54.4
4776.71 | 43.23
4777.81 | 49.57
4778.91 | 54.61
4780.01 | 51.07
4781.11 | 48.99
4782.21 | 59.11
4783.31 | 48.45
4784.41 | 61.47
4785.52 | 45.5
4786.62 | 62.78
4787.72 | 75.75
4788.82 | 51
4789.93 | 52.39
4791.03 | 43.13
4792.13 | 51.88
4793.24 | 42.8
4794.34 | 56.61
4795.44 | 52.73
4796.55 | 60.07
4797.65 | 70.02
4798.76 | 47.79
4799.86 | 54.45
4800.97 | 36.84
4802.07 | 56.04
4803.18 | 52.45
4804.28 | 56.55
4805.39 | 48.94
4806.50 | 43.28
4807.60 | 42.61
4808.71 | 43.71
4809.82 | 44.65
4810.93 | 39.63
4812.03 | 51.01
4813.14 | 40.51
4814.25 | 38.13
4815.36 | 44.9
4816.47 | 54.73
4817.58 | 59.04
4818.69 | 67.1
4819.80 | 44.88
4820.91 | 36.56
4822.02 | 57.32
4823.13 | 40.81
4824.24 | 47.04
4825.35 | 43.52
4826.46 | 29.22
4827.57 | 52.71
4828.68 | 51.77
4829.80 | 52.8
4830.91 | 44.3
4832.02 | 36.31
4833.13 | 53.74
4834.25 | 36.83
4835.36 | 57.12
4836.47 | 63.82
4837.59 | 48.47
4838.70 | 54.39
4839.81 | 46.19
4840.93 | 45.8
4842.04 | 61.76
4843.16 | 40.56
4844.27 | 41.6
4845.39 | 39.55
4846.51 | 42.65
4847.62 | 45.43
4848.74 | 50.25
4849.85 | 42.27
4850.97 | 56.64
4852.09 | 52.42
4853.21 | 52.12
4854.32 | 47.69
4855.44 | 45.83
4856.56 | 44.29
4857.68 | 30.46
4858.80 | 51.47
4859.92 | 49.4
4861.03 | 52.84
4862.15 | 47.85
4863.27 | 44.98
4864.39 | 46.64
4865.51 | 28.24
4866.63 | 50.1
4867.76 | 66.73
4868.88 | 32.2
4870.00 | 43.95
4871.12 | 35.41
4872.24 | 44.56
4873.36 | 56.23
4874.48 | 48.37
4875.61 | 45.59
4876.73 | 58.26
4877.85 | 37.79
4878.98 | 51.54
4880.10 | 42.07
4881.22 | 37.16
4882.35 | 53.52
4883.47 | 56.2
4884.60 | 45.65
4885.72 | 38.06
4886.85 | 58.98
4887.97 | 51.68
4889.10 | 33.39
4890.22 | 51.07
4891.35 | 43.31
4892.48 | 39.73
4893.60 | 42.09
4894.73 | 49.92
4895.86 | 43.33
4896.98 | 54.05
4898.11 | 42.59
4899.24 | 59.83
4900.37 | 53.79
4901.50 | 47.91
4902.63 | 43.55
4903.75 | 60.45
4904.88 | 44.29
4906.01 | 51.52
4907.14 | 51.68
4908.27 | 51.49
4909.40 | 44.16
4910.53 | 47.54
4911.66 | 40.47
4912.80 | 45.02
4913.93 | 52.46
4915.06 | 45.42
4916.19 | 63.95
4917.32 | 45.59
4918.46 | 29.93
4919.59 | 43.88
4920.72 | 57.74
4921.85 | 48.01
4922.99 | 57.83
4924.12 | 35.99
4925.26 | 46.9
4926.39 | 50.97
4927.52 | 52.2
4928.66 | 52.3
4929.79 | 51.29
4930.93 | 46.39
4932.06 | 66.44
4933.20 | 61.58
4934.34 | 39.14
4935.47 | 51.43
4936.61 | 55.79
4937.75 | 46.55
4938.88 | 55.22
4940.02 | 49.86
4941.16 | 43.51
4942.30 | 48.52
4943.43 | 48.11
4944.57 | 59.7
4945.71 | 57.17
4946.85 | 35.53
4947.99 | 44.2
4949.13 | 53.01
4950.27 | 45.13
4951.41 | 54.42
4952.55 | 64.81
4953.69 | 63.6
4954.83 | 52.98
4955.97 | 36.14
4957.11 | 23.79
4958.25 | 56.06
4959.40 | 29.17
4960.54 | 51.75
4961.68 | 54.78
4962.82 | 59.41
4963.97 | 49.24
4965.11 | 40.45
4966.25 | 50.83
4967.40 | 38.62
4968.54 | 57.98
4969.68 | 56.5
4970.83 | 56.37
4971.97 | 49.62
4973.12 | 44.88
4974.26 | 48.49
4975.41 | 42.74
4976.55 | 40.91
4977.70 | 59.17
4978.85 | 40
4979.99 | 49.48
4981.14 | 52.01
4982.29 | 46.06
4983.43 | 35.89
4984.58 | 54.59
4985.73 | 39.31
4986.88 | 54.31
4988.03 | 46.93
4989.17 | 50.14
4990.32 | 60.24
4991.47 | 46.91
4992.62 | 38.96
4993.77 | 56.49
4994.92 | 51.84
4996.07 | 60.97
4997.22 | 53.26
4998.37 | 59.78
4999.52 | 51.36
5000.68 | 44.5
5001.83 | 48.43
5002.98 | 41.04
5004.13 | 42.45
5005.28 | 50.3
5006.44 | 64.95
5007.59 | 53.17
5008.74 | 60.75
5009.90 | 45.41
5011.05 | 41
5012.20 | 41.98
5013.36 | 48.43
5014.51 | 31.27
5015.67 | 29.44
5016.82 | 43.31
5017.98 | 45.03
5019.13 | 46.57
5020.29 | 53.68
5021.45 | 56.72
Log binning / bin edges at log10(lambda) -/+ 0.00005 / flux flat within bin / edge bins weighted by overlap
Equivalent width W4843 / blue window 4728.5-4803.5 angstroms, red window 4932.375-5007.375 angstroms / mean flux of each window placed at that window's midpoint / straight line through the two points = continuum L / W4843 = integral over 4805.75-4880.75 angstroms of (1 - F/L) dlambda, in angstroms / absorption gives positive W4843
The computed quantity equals 4.5 angstroms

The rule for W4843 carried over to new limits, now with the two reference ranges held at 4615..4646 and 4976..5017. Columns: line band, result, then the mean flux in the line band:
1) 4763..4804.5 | -3.1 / 52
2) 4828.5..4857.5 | 0.2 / 48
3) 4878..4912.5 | 0.5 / 47.6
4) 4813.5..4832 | 0.4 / 47.4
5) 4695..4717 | 0.3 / 47.7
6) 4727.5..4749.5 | -0.4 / 49.2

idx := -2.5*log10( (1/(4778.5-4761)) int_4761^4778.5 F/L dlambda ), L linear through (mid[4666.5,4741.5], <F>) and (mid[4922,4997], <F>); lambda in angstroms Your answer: 0.016 mag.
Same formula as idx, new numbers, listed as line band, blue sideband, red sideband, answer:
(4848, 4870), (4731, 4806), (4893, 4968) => 0.06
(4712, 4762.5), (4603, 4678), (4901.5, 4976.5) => 0.03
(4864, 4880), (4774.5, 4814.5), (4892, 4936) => 0.08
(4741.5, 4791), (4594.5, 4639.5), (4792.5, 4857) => -0.03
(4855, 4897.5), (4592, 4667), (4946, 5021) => 0.05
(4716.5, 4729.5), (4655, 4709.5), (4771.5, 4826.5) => 0.04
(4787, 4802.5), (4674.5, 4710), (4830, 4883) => -0.14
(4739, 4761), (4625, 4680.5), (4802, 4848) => 0.03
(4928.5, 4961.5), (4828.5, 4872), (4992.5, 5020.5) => -0.05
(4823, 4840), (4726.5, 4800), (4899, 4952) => 0.05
